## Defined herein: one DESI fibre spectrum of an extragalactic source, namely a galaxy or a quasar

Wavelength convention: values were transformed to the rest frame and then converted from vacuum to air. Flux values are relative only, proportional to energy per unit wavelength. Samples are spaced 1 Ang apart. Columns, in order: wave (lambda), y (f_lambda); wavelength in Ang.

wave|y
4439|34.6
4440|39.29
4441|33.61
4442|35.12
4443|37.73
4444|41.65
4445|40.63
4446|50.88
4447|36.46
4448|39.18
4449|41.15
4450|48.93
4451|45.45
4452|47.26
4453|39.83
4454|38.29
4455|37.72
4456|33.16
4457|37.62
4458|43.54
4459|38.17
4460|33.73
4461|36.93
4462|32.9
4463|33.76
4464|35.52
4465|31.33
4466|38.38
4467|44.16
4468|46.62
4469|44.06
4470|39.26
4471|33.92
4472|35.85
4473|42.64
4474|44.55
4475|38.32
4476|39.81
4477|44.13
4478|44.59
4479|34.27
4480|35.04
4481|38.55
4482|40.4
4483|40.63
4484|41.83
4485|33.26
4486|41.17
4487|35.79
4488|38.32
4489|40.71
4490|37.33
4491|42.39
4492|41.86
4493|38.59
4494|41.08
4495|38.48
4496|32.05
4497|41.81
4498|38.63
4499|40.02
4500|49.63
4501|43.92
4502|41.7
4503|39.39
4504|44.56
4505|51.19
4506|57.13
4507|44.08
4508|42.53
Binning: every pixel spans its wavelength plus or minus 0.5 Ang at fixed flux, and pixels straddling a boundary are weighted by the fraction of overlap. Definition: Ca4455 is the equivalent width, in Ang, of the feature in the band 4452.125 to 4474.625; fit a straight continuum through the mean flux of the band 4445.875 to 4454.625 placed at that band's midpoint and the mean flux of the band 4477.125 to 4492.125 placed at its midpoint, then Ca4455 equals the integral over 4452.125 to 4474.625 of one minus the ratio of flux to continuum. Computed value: 1.6 Ang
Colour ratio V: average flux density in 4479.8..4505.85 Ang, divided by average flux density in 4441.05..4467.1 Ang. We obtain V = 1.0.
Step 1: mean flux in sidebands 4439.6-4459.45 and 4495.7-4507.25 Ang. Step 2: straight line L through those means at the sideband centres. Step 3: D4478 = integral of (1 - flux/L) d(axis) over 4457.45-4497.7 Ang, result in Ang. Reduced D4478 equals 3.17 Ang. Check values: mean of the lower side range 40.3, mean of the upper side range 43.9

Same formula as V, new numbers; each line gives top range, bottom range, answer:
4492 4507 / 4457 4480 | 1.10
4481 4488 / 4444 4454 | 0.90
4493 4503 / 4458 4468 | 1.10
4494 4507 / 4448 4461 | 1.07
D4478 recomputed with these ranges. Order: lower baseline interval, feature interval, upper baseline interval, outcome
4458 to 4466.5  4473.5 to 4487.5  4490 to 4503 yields -0.4 Ang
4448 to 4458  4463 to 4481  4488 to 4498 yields 0.4 Ang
